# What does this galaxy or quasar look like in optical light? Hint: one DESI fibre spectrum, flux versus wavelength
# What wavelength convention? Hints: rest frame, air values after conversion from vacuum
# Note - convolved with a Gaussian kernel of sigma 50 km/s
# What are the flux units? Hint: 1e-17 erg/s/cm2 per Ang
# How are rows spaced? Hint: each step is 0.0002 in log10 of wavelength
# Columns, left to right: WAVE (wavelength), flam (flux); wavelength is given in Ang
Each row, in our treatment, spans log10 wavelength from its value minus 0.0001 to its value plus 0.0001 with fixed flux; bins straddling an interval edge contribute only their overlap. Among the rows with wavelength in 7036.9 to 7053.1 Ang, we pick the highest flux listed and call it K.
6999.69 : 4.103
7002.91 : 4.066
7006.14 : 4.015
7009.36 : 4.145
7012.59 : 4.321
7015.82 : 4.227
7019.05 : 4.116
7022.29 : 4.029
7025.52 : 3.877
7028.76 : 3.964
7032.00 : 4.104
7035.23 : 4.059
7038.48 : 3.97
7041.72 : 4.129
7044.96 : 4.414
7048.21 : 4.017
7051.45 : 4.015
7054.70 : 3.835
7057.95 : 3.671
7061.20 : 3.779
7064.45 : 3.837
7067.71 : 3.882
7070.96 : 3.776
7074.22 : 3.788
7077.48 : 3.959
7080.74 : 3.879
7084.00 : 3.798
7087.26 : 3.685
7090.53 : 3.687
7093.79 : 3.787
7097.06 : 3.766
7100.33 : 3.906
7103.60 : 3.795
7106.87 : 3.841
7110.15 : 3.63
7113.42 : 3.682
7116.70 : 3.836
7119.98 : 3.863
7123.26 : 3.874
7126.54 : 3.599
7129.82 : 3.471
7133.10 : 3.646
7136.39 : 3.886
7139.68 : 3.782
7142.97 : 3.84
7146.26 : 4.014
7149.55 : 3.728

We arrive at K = 4.414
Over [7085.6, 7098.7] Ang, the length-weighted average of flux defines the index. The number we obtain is 3.73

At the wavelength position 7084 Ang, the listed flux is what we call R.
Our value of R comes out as 3.798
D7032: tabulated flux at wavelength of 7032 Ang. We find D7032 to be 4.104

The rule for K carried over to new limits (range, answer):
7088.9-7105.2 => 3.906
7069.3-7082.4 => 3.959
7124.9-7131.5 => 3.599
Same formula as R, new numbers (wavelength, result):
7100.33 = 3.906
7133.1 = 3.646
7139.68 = 3.782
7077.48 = 3.959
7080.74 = 3.879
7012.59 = 4.321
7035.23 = 4.059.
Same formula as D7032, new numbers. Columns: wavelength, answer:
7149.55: 3.728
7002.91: 4.066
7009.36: 4.145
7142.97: 3.84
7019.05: 4.116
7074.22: 3.788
